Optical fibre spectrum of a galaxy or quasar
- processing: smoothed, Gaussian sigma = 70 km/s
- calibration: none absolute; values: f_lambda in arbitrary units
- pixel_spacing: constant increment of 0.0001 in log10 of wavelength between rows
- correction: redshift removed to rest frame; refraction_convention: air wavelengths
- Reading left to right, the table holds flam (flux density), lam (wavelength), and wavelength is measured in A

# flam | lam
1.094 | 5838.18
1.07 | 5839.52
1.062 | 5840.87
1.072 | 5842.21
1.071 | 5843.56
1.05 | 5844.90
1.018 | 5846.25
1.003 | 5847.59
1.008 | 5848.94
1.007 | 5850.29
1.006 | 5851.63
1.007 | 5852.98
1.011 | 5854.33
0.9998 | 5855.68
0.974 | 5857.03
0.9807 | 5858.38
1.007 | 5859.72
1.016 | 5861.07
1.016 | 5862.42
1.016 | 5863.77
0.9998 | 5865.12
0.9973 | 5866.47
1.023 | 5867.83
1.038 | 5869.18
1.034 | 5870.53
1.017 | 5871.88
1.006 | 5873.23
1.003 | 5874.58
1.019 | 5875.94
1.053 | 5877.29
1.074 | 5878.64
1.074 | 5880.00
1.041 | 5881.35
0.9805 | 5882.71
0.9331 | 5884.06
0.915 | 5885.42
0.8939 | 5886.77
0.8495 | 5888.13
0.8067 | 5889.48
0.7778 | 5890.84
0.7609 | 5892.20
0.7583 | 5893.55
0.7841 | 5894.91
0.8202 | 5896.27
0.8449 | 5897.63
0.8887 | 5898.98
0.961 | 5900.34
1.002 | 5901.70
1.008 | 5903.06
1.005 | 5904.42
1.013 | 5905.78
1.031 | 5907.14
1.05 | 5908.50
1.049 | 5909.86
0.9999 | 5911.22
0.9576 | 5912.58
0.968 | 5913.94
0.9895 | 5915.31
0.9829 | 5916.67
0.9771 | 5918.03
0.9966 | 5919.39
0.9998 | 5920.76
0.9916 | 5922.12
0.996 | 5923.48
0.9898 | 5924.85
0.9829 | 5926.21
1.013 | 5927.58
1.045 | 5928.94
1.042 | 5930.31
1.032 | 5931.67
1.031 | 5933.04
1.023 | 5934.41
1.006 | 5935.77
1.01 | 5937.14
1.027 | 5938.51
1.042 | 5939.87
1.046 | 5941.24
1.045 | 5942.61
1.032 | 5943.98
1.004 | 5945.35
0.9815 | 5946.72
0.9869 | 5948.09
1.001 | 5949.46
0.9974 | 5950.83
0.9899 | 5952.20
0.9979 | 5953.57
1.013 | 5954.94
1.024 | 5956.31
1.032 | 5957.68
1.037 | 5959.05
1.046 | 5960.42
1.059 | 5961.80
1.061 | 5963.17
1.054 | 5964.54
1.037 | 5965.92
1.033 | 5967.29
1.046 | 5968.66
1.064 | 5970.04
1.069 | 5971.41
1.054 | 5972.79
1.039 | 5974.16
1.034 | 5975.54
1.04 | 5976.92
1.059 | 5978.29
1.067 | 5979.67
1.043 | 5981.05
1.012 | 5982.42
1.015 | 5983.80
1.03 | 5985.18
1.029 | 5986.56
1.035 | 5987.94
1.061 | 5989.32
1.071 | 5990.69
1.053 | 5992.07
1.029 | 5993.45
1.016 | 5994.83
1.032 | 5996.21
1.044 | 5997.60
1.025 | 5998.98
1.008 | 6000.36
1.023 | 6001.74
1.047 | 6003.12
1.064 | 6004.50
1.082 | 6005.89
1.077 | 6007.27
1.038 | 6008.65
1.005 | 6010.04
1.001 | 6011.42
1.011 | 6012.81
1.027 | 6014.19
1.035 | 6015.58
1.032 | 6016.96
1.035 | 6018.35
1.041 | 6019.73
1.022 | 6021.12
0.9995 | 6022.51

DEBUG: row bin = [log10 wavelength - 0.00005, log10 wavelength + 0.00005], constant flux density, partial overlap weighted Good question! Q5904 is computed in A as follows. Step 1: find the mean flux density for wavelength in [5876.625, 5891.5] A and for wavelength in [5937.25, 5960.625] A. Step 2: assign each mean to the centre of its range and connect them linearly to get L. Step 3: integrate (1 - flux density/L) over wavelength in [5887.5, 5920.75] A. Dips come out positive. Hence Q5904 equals 1.3 A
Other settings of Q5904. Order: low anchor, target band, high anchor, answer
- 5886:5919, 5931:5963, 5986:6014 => -1.5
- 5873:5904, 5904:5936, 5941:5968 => -1.2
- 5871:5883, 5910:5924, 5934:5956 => 0.4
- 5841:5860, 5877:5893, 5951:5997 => 1.5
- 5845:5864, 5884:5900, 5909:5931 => 2.7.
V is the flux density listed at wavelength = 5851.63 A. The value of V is 1.006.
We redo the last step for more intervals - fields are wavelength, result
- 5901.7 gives 1.002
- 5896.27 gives 0.8202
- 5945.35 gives 1.004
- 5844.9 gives 1.05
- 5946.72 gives 0.9815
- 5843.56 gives 1.071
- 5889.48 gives 0.8067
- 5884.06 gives 0.9331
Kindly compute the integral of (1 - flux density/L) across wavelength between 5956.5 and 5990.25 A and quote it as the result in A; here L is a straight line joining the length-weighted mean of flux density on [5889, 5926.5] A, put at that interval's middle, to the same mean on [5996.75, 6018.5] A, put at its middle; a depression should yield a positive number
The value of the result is -1.4 A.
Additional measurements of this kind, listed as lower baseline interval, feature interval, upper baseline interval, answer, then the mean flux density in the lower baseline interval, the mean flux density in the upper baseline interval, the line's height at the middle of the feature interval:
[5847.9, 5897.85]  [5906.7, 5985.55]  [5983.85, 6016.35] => -1.37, 0.962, 1.04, 1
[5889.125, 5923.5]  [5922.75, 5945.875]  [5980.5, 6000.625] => -1.21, 0.94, 1.03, 0.971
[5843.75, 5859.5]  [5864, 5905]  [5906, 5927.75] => 2.34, 1.01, 0.998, 1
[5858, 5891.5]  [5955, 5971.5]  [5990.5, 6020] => -0.42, 0.983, 1.04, 1.02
